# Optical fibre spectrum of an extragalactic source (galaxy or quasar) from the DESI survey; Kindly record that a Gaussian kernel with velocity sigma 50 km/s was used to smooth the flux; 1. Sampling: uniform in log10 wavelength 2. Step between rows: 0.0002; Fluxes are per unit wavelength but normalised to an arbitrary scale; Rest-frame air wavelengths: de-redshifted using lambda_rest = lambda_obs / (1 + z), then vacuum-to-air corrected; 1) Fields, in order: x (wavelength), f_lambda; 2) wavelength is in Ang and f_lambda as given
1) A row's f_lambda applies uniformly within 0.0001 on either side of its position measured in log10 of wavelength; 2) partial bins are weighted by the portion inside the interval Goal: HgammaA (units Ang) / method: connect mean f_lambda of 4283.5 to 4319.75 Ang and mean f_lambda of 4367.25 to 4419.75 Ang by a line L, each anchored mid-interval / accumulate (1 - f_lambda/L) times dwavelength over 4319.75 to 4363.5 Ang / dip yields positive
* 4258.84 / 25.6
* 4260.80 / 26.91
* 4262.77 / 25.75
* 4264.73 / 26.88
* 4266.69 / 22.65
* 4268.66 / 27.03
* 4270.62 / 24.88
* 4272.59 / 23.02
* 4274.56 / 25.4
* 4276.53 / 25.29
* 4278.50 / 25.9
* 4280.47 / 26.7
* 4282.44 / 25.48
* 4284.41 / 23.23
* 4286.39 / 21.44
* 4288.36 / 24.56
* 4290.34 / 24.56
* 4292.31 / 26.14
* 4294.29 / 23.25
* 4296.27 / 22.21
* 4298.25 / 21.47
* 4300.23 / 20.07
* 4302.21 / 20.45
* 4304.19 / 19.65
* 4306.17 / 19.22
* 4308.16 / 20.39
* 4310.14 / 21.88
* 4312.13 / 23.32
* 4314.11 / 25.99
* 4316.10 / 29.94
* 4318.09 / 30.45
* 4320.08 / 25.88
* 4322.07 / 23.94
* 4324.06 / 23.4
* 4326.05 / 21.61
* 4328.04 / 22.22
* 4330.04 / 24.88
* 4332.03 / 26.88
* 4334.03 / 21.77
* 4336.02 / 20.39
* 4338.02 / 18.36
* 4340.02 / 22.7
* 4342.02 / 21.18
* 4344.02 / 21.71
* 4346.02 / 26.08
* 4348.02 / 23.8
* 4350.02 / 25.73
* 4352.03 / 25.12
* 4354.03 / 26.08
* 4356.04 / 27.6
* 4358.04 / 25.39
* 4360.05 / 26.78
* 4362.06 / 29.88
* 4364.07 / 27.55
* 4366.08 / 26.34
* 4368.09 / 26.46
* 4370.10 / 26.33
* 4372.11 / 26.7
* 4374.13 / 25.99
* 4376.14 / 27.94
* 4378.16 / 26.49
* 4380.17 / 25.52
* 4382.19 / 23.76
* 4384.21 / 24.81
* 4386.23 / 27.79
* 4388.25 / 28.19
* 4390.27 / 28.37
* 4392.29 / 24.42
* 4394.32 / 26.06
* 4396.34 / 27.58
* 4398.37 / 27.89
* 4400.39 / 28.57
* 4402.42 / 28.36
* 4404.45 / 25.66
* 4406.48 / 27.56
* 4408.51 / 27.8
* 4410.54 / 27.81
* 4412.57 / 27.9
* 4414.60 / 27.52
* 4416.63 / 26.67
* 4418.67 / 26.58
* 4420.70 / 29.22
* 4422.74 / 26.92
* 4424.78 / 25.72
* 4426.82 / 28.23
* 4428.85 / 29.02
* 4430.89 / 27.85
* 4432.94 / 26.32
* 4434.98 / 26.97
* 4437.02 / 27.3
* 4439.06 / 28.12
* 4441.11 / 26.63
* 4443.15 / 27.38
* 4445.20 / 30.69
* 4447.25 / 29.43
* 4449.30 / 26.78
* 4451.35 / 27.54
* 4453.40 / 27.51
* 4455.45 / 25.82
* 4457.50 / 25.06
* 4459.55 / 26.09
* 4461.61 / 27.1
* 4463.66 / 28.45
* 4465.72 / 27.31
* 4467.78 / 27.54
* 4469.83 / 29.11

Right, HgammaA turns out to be 1.23 Ang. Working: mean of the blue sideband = 23.3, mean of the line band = 24.2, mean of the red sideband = 26.9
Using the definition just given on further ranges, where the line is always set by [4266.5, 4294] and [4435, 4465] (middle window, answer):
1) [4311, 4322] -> -0.6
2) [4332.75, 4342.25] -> 1.7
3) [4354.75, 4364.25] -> -0.5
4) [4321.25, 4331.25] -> 0.9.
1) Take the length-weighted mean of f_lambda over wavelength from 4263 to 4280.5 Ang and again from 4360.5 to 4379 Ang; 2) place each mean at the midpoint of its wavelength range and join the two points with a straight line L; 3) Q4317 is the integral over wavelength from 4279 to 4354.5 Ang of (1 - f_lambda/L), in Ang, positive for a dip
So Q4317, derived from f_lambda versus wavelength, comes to 7.55 Ang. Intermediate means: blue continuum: 25.3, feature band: 23.5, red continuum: 27.1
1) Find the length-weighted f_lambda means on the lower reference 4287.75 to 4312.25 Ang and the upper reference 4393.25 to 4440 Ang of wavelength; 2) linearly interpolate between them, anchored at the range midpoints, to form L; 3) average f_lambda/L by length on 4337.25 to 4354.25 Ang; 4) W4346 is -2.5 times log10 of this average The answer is 0.04 mag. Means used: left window 22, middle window 23.4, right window 27.5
